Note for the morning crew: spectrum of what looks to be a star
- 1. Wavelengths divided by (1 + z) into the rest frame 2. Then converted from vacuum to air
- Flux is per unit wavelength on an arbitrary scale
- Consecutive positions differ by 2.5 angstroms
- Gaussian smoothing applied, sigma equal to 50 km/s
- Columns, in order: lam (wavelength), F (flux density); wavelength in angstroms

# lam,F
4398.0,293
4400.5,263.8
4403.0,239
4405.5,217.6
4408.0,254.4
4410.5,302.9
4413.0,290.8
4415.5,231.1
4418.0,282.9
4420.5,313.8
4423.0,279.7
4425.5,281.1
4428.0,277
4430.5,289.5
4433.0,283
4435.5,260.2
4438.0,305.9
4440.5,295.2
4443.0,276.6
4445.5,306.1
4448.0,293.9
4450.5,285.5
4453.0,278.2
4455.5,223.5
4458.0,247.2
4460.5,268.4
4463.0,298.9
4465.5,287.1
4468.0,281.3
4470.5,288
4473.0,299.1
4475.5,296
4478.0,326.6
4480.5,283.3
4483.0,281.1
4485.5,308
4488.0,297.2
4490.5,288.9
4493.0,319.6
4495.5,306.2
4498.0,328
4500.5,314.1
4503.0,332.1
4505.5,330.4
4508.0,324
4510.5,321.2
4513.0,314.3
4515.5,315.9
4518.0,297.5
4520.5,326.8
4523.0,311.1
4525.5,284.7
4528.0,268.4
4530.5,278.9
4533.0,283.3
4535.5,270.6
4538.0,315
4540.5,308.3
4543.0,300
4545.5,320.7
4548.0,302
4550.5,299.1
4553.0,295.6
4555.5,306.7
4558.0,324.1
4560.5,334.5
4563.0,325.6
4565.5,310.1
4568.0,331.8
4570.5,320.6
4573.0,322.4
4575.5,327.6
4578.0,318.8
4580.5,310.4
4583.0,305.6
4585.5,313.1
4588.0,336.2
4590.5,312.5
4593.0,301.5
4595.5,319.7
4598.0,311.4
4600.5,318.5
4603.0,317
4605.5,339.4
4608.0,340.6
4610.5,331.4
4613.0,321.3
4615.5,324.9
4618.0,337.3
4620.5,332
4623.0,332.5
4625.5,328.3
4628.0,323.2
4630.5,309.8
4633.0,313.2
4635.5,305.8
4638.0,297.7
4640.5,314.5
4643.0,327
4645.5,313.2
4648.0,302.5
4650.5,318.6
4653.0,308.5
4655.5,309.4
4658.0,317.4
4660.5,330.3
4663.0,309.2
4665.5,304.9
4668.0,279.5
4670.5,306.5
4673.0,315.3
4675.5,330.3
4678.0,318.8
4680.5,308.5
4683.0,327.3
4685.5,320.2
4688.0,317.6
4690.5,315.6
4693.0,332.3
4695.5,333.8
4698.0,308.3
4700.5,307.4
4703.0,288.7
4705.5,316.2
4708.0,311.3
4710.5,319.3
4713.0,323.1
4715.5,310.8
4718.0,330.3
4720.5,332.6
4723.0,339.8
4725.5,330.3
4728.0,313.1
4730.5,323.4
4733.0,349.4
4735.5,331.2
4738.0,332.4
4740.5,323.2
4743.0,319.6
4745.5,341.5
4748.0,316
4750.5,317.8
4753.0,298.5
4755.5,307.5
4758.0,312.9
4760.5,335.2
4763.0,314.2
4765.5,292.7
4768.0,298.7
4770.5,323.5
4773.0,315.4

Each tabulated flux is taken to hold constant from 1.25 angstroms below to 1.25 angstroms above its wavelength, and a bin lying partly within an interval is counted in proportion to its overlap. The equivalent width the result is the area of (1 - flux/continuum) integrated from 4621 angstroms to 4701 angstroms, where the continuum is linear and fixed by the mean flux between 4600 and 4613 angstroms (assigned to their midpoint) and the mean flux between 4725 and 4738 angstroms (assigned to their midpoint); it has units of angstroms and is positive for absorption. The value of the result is 3.4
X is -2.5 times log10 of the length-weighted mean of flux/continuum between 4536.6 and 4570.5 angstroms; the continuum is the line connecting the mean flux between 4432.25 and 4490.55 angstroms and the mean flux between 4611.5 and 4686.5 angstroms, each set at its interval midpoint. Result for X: -0.04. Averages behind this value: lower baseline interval 286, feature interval 313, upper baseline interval 316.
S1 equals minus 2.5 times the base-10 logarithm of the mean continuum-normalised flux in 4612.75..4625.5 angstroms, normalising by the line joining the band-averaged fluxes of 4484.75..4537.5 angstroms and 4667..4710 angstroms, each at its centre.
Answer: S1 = -0.06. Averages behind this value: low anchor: 306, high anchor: 314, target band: 330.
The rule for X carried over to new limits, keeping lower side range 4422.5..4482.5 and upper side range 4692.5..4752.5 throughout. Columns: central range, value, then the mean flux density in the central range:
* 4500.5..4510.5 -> -0.12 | 326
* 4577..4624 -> -0.06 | 322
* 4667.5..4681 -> 0.01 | 312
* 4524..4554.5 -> 0.01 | 294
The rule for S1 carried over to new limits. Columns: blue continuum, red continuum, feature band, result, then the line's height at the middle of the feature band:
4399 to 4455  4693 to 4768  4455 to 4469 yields 0.05 mag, 282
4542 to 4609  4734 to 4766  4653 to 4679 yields 0.02 mag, 318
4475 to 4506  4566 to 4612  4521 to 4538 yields 0.09 mag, 313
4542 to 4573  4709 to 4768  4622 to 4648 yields 0.01 mag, 318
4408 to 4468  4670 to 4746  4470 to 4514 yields -0.07 mag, 289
